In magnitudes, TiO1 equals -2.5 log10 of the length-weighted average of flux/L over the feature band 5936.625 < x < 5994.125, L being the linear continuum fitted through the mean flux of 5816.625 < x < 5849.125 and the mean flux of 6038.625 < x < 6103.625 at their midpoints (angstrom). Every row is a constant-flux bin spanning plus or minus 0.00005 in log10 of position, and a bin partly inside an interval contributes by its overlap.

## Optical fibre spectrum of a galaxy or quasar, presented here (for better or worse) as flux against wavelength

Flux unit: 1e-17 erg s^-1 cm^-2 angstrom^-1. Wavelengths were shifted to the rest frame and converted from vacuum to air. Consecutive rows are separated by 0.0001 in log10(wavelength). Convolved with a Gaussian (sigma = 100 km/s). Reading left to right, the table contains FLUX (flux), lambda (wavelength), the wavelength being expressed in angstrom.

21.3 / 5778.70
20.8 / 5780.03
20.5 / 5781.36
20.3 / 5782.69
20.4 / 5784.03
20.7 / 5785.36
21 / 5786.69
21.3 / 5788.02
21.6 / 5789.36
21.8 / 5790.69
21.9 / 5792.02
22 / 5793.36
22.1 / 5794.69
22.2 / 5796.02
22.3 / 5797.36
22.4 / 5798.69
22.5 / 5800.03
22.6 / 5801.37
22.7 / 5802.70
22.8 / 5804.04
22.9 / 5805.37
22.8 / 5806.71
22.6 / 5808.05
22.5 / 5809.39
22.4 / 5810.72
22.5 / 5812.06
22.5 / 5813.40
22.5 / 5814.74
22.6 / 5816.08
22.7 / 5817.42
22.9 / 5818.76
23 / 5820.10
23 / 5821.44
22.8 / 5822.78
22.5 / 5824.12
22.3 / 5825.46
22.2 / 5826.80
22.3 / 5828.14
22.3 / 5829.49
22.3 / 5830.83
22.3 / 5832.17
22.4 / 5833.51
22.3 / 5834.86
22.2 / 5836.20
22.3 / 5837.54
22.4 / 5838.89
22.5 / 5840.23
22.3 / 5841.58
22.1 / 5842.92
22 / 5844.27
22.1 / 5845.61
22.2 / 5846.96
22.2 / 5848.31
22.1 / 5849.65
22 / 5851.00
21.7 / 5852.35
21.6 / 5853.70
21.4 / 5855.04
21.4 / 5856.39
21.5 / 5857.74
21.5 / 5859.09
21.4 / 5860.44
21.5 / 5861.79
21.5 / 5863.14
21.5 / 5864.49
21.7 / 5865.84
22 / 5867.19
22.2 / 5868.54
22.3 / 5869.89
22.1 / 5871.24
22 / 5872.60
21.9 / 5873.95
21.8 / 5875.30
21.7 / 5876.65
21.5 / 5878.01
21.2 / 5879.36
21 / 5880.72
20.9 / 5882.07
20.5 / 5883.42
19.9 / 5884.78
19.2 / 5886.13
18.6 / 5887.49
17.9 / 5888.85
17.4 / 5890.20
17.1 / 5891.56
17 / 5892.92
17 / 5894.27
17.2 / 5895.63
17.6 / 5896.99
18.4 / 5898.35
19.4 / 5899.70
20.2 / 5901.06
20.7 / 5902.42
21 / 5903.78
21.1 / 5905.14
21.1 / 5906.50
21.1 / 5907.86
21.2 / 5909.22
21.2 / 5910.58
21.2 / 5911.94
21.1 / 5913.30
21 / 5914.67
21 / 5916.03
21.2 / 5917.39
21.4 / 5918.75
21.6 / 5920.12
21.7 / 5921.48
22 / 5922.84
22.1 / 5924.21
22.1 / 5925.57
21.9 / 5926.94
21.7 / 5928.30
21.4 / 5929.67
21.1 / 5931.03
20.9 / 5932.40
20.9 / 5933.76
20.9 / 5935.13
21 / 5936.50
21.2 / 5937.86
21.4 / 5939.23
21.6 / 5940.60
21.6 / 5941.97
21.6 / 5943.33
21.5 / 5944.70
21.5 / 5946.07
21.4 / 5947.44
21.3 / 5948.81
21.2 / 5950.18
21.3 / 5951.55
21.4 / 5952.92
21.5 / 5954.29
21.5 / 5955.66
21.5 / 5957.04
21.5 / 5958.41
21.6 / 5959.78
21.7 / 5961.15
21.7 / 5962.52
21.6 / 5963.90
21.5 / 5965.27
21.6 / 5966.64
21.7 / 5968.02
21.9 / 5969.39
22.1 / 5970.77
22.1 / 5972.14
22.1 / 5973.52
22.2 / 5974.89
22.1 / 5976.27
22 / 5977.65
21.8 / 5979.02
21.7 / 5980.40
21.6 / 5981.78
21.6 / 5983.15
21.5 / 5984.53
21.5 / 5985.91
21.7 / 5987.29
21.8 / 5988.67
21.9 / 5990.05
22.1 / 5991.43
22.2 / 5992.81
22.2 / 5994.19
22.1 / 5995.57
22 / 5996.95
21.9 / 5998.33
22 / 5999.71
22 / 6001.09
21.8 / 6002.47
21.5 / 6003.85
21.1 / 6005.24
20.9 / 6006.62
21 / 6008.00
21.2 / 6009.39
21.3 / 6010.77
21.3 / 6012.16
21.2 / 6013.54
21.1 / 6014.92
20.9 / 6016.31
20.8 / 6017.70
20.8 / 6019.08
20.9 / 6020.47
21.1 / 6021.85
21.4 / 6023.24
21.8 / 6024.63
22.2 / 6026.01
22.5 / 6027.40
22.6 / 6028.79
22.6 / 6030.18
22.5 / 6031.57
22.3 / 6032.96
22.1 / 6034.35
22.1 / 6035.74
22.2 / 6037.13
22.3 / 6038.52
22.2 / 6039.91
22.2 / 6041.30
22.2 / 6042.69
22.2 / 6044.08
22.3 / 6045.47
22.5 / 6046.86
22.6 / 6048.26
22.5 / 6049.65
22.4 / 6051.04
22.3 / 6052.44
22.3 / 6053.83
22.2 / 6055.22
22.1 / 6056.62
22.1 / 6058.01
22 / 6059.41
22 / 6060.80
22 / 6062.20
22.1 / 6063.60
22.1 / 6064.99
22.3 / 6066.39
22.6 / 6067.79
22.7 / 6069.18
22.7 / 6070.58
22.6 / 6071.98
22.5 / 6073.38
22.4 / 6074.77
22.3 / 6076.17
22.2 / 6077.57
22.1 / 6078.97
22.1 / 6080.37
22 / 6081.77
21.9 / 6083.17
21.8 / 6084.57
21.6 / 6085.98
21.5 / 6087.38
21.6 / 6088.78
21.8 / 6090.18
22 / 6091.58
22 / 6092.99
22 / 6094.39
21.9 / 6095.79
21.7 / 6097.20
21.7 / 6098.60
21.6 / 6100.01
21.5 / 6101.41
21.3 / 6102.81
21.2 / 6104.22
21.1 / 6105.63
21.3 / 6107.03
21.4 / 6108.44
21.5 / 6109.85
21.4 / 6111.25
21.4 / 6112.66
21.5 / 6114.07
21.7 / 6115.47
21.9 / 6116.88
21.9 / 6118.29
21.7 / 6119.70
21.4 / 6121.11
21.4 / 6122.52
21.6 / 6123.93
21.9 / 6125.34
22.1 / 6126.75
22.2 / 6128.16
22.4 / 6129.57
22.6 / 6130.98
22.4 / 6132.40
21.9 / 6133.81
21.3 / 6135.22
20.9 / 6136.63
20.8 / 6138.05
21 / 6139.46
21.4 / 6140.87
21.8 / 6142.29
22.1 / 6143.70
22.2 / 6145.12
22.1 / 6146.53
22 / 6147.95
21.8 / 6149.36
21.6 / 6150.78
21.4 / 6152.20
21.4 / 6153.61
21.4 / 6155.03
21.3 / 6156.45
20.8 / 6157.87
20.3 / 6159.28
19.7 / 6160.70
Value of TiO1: 0.03 mag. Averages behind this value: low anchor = 22.4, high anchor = 22.1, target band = 21.7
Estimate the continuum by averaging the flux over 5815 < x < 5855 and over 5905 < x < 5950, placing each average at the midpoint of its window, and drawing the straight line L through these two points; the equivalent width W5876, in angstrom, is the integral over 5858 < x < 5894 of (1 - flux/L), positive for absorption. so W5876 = 2.1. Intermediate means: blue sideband 22.3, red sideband 21.4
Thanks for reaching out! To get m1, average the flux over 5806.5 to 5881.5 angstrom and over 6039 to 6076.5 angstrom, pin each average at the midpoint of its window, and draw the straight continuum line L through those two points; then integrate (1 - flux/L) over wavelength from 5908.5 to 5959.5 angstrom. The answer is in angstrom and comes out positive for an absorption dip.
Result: 1.8 angstrom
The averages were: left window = 22.1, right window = 22.3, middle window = 21.4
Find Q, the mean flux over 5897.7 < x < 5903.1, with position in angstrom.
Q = 19.7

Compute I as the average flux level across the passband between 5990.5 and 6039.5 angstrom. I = 21.7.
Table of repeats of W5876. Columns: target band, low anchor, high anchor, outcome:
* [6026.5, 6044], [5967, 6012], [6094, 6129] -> -0.49 angstrom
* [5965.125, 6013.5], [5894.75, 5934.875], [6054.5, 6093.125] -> -0.70 angstrom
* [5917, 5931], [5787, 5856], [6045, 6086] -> 0.37 angstrom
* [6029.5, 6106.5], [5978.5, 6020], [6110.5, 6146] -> -1.61 angstrom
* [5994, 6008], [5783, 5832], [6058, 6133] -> 0.20 angstrom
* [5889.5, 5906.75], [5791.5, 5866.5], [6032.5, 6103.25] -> 2.64 angstrom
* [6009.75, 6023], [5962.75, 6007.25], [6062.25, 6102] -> 0.50 angstrom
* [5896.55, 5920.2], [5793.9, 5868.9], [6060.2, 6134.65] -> 1.60 angstrom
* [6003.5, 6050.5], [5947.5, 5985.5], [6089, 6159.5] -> -0.27 angstrom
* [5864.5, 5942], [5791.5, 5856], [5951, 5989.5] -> 4.63 angstrom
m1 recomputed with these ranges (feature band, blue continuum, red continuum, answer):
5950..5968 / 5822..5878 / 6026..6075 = 0.53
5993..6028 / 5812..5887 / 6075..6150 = 0.52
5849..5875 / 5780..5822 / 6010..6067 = 0.37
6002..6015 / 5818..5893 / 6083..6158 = 0.22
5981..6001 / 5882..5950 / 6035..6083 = -0.40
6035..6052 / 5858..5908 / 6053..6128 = -0.61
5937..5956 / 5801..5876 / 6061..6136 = 0.56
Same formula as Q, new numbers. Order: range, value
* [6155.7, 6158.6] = 21.1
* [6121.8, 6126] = 21.6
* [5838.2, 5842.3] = 22.4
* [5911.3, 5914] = 21.1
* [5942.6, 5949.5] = 21.5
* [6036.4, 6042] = 22.2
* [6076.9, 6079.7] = 22.1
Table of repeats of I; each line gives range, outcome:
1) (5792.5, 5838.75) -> 22.5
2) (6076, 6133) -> 21.8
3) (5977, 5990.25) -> 21.7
